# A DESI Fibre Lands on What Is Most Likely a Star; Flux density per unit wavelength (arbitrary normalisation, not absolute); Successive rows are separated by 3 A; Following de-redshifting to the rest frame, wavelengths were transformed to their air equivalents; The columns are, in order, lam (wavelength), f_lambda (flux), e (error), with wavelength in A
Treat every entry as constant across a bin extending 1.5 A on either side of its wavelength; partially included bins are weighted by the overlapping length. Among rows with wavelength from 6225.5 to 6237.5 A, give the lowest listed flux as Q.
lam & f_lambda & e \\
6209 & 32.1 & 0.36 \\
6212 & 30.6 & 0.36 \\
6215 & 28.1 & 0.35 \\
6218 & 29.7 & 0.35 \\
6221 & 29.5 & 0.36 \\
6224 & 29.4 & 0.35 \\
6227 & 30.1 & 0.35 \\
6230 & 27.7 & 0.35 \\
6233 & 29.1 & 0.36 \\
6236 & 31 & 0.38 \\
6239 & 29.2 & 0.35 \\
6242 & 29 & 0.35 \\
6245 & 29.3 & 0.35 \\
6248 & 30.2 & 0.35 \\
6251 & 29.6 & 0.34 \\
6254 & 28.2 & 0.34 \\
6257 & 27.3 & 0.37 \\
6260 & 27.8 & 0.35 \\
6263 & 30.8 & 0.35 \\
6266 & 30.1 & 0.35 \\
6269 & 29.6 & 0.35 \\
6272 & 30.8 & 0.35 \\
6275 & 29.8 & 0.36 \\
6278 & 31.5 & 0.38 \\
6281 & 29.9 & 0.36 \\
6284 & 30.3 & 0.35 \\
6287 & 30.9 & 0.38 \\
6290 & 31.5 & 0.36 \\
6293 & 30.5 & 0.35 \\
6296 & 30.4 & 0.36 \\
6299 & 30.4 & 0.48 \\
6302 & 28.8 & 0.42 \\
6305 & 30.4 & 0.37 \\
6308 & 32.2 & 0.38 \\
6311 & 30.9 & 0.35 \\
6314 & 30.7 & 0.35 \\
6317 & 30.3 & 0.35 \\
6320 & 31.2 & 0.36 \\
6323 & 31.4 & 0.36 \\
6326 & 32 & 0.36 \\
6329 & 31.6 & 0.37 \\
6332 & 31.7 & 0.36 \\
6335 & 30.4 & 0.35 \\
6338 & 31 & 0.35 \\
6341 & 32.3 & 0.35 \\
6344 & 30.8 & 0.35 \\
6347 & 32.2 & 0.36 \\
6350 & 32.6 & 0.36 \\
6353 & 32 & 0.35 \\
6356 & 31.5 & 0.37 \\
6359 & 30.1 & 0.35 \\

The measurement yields 27.7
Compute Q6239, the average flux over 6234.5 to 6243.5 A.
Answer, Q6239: 29.7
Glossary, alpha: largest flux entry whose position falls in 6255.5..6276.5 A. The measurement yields 30.8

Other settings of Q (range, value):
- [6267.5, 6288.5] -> 29.6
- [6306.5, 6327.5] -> 30.3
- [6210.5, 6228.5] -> 28.1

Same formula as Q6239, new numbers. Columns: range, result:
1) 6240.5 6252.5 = 29.5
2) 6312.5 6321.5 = 30.7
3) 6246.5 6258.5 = 28.8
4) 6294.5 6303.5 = 29.9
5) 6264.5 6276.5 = 30.1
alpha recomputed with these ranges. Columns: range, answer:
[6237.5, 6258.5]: 30.2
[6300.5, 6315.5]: 32.2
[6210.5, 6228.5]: 30.6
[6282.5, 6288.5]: 30.9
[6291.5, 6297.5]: 30.5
